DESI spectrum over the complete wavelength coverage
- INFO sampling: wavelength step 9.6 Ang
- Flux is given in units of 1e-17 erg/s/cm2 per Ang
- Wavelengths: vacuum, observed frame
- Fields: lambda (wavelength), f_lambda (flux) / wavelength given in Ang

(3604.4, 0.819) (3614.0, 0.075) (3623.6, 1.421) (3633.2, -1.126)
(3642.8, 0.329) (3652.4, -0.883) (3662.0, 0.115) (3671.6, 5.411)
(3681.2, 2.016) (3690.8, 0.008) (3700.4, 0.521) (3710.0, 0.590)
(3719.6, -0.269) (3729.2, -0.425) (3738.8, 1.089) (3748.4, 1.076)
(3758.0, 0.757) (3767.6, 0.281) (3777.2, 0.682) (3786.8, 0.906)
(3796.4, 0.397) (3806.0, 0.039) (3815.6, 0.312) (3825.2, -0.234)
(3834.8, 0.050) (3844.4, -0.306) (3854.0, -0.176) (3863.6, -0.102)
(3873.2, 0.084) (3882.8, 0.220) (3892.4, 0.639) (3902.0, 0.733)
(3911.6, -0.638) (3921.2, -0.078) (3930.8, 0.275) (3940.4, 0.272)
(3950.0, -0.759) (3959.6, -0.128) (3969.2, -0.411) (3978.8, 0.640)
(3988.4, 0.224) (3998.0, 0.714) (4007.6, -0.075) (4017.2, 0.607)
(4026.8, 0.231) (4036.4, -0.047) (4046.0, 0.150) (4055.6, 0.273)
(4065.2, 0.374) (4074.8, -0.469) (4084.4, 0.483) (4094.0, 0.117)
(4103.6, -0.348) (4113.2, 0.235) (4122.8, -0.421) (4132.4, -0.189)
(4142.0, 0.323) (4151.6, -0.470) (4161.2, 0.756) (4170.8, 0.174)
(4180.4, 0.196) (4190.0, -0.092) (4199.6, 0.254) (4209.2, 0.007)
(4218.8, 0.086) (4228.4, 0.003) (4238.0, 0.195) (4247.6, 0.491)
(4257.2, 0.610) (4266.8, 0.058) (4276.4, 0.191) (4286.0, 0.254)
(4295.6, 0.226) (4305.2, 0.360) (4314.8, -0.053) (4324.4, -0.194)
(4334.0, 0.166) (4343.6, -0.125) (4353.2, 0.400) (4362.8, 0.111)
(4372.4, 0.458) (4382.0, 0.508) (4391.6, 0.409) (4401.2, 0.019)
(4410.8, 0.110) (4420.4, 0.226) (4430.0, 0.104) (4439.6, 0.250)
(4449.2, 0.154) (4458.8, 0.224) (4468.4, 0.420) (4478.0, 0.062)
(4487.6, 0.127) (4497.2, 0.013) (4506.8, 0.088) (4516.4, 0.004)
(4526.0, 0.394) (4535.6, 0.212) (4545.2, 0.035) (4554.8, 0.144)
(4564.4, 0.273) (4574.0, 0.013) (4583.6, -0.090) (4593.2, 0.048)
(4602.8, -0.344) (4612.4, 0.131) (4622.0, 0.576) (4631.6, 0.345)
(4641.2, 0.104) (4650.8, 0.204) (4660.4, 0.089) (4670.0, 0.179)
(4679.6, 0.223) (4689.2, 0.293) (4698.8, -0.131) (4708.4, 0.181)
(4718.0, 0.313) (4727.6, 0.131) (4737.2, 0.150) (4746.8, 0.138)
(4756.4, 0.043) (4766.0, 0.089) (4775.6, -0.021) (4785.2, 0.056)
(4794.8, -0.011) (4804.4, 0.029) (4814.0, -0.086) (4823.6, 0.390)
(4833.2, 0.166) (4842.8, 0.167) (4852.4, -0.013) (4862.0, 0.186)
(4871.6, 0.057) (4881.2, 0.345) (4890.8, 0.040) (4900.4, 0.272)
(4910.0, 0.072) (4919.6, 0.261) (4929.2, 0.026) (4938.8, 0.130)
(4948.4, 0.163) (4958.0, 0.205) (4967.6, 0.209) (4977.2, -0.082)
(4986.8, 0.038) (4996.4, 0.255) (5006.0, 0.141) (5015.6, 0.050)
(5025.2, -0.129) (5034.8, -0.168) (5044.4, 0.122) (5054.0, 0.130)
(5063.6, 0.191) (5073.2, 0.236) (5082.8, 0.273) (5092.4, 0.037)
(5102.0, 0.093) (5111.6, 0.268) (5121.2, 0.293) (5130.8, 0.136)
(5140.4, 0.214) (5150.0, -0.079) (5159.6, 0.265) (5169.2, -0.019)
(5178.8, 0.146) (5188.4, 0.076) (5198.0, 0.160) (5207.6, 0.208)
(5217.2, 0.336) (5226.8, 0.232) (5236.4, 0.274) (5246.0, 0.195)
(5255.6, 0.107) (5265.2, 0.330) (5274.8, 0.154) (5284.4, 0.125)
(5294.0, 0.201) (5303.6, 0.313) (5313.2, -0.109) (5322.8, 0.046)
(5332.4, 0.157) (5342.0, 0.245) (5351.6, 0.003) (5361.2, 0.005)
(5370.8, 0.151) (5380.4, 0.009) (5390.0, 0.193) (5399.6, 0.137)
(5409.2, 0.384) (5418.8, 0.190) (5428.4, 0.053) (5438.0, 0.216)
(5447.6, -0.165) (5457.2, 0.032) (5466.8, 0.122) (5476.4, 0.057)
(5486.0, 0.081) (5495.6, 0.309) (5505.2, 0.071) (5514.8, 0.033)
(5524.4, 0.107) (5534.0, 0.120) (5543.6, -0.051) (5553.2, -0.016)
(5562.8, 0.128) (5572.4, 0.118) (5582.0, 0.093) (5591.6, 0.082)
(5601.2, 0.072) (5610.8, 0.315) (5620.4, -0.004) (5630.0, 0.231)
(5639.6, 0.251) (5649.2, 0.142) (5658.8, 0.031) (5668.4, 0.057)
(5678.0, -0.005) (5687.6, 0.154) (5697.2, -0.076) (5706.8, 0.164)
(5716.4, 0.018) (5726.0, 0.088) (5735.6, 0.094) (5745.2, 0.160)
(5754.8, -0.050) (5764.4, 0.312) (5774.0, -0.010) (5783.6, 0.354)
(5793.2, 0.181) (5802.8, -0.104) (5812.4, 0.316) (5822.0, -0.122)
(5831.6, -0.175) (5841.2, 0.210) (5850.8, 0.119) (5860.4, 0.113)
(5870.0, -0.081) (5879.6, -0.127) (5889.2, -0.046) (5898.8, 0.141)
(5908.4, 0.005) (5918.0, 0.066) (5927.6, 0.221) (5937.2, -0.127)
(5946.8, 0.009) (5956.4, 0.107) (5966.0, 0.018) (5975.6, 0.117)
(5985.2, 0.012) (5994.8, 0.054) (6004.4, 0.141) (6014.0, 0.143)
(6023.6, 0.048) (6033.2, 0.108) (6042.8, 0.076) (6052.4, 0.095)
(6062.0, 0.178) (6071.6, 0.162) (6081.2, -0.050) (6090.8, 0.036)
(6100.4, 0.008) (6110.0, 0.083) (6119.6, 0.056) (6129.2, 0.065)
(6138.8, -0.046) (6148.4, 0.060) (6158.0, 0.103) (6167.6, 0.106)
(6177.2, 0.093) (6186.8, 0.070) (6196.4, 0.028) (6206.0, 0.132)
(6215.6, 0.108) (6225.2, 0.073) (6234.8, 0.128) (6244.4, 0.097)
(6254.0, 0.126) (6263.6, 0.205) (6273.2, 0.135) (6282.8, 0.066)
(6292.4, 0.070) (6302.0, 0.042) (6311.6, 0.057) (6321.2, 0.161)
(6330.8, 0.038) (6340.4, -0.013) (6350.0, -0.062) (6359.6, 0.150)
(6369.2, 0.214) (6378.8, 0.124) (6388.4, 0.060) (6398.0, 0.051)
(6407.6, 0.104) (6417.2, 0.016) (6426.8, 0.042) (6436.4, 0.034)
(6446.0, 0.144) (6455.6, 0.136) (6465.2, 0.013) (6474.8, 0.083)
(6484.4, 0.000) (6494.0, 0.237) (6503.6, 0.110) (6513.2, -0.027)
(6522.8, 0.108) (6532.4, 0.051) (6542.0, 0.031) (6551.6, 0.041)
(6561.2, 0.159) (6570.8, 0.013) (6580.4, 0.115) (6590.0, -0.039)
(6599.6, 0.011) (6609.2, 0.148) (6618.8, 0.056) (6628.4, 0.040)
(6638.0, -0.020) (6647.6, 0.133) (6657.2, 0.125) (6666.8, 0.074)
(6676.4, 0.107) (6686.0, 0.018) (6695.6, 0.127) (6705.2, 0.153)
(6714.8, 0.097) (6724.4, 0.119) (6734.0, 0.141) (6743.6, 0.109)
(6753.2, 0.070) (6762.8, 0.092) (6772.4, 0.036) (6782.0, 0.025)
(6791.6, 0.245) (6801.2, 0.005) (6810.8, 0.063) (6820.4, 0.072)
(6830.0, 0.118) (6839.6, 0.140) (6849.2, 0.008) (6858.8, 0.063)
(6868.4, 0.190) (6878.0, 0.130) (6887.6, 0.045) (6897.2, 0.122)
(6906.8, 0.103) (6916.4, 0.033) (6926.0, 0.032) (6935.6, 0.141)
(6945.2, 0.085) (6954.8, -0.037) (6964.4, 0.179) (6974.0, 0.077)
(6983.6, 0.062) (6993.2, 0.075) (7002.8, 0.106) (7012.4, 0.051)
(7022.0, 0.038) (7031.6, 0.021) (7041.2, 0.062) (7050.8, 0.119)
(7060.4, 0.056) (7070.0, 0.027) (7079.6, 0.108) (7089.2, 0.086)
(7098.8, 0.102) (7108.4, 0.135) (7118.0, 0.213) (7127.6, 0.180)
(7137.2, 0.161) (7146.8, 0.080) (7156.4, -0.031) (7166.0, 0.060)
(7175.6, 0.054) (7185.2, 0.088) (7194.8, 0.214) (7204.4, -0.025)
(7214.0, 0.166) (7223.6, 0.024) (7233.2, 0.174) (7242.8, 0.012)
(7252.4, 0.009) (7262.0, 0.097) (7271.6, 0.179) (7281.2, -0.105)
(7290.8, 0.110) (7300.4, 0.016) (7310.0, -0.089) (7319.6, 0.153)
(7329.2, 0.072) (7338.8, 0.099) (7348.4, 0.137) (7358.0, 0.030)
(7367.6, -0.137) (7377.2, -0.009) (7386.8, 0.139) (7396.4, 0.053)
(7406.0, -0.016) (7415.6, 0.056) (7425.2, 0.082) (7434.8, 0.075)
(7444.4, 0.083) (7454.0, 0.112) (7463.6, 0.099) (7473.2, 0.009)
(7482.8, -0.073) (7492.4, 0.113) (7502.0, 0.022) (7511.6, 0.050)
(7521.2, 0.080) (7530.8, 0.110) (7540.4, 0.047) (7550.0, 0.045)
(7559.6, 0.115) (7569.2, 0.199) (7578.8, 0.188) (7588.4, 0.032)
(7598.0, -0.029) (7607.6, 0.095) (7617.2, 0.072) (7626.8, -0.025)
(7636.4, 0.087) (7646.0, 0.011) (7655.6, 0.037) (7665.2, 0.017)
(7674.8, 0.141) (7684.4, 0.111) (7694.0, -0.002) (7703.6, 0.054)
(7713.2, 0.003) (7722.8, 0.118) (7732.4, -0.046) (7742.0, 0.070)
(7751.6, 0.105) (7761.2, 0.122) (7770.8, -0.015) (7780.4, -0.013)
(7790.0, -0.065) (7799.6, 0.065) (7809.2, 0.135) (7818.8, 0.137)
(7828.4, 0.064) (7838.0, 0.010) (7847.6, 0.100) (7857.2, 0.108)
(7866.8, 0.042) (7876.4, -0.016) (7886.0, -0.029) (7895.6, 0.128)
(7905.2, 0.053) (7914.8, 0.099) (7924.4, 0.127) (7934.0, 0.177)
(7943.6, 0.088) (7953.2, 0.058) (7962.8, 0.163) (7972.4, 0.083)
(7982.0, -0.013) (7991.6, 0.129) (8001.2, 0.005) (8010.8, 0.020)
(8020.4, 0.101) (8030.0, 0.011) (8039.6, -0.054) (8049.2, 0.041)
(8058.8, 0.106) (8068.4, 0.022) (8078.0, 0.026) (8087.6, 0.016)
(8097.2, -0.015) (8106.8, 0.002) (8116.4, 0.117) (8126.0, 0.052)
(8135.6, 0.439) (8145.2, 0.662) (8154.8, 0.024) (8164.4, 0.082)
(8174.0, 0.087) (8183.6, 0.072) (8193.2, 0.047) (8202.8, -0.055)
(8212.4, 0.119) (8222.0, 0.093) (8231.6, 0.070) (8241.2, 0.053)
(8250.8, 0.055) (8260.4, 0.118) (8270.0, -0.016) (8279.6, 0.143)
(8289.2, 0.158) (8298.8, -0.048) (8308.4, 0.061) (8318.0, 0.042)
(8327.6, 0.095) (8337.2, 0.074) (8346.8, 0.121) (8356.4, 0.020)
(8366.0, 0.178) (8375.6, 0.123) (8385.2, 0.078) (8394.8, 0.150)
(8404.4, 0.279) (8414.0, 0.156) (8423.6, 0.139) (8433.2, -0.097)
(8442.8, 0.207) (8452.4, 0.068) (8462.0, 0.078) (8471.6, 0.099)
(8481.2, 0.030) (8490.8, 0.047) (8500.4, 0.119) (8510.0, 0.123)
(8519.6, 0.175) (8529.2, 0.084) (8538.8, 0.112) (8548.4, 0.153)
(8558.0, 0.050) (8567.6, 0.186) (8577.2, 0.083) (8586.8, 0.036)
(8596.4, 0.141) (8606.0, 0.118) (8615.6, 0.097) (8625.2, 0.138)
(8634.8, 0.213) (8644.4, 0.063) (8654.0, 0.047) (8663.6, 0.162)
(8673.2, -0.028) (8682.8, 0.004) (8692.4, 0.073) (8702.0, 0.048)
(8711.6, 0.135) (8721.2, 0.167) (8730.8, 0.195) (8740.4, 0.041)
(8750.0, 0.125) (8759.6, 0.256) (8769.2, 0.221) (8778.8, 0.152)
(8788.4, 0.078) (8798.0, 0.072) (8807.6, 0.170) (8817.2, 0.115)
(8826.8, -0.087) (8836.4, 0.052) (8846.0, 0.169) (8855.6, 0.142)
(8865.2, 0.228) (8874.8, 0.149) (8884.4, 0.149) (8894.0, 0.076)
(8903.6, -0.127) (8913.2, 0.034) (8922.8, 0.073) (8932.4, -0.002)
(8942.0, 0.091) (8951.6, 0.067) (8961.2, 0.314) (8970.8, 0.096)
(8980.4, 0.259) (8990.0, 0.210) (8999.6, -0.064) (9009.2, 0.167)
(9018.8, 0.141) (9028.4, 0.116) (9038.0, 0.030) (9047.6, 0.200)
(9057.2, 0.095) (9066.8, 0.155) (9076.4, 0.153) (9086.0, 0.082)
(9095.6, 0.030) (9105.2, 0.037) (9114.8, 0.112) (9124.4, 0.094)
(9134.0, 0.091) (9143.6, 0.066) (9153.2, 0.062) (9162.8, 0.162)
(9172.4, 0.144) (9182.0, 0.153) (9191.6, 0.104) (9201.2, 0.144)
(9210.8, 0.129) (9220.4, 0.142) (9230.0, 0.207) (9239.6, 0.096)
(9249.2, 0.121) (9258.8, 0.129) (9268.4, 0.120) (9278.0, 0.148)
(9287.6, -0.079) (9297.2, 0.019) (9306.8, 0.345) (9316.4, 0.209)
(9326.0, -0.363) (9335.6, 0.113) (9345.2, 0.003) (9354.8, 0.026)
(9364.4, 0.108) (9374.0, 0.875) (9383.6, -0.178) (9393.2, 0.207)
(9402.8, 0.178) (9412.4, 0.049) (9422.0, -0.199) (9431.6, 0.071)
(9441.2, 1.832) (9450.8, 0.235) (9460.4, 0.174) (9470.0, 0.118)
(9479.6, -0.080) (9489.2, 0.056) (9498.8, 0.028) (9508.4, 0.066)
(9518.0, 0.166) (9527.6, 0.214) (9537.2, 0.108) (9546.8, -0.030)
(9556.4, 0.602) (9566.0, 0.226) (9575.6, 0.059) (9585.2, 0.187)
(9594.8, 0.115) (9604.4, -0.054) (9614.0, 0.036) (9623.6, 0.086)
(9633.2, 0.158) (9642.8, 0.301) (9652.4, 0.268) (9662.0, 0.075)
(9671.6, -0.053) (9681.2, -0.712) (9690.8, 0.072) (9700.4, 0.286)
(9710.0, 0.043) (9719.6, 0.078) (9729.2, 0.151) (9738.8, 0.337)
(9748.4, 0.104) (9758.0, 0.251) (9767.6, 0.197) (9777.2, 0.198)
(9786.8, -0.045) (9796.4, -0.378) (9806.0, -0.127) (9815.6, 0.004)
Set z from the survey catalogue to 1.184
